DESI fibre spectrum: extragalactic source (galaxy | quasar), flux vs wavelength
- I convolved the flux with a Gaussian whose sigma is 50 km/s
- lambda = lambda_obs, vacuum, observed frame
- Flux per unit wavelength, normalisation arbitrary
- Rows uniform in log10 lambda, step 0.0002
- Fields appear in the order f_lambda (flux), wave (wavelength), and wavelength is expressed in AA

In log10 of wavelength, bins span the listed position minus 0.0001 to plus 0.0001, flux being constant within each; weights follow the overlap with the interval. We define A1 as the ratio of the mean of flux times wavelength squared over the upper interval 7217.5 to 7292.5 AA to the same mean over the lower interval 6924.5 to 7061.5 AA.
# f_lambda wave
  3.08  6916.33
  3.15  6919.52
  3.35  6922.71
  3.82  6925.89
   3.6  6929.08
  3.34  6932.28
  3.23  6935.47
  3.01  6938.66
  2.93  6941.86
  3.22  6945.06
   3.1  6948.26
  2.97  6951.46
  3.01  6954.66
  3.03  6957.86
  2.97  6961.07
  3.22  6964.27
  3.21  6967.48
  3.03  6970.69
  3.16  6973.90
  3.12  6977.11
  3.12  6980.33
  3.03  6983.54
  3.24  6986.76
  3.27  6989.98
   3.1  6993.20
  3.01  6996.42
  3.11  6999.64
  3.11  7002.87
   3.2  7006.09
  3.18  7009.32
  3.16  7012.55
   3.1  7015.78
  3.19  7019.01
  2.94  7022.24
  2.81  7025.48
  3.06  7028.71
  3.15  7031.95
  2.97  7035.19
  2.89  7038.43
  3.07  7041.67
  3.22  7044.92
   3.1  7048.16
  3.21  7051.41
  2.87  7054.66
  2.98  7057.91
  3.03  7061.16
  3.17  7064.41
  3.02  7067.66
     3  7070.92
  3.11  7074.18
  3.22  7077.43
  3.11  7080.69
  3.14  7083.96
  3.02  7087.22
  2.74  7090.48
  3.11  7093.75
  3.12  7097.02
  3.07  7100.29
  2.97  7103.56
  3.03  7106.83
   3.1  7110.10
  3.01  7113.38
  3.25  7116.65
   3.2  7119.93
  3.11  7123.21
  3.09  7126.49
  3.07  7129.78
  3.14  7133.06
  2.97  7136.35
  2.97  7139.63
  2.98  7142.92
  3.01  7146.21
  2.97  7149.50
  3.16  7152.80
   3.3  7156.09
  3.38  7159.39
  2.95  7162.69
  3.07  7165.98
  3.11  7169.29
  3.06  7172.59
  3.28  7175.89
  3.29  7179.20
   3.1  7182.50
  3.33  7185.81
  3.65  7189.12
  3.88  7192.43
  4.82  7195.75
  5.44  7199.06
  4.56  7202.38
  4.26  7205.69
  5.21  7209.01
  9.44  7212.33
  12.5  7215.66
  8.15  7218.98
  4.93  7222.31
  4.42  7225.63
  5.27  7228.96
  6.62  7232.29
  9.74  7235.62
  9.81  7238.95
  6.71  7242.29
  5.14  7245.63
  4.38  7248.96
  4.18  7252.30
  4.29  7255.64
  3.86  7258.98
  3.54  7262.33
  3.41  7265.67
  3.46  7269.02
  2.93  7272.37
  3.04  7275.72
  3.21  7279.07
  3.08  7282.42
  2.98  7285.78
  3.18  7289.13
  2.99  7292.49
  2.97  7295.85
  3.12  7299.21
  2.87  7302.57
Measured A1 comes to 1.65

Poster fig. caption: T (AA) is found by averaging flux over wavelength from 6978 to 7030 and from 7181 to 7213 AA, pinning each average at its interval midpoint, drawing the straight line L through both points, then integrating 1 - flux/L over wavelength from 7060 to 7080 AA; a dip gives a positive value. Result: 2.9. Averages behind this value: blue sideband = 3.1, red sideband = 4.63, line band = 3.1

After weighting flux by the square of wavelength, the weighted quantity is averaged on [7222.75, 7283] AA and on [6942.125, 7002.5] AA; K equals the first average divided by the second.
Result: 1.70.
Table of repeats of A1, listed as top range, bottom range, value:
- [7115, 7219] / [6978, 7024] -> 1.35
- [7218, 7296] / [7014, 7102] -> 1.62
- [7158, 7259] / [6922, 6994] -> 1.76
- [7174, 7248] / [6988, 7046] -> 1.98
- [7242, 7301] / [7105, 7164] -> 1.21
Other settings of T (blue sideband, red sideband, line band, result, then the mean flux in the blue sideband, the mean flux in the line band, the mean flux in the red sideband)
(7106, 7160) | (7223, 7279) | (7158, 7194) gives 4.8 AA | 3.1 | 3.28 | 4.99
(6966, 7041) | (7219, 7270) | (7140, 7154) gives 4.6 AA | 3.09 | 3.02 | 5.43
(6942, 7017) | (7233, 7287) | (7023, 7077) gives 7.0 AA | 3.11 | 3.04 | 4.66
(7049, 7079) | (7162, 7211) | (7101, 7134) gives 3.1 AA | 3.07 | 3.1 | 3.86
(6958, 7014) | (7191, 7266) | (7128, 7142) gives 5.2 AA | 3.13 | 3.03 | 5.9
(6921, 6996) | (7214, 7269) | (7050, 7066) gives 4.3 AA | 3.17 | 3.05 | 5.98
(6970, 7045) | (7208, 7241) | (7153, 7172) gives 9.5 AA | 3.09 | 3.16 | 7.64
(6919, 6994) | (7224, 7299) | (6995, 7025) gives 2.7 AA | 3.18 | 3.1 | 4.48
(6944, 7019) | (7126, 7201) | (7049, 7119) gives 4.1 AA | 3.12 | 3.06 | 3.36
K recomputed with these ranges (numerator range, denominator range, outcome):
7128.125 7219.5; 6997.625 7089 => 1.41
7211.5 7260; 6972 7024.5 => 2.26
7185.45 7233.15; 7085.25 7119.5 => 1.97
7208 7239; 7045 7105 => 2.57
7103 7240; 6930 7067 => 1.49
